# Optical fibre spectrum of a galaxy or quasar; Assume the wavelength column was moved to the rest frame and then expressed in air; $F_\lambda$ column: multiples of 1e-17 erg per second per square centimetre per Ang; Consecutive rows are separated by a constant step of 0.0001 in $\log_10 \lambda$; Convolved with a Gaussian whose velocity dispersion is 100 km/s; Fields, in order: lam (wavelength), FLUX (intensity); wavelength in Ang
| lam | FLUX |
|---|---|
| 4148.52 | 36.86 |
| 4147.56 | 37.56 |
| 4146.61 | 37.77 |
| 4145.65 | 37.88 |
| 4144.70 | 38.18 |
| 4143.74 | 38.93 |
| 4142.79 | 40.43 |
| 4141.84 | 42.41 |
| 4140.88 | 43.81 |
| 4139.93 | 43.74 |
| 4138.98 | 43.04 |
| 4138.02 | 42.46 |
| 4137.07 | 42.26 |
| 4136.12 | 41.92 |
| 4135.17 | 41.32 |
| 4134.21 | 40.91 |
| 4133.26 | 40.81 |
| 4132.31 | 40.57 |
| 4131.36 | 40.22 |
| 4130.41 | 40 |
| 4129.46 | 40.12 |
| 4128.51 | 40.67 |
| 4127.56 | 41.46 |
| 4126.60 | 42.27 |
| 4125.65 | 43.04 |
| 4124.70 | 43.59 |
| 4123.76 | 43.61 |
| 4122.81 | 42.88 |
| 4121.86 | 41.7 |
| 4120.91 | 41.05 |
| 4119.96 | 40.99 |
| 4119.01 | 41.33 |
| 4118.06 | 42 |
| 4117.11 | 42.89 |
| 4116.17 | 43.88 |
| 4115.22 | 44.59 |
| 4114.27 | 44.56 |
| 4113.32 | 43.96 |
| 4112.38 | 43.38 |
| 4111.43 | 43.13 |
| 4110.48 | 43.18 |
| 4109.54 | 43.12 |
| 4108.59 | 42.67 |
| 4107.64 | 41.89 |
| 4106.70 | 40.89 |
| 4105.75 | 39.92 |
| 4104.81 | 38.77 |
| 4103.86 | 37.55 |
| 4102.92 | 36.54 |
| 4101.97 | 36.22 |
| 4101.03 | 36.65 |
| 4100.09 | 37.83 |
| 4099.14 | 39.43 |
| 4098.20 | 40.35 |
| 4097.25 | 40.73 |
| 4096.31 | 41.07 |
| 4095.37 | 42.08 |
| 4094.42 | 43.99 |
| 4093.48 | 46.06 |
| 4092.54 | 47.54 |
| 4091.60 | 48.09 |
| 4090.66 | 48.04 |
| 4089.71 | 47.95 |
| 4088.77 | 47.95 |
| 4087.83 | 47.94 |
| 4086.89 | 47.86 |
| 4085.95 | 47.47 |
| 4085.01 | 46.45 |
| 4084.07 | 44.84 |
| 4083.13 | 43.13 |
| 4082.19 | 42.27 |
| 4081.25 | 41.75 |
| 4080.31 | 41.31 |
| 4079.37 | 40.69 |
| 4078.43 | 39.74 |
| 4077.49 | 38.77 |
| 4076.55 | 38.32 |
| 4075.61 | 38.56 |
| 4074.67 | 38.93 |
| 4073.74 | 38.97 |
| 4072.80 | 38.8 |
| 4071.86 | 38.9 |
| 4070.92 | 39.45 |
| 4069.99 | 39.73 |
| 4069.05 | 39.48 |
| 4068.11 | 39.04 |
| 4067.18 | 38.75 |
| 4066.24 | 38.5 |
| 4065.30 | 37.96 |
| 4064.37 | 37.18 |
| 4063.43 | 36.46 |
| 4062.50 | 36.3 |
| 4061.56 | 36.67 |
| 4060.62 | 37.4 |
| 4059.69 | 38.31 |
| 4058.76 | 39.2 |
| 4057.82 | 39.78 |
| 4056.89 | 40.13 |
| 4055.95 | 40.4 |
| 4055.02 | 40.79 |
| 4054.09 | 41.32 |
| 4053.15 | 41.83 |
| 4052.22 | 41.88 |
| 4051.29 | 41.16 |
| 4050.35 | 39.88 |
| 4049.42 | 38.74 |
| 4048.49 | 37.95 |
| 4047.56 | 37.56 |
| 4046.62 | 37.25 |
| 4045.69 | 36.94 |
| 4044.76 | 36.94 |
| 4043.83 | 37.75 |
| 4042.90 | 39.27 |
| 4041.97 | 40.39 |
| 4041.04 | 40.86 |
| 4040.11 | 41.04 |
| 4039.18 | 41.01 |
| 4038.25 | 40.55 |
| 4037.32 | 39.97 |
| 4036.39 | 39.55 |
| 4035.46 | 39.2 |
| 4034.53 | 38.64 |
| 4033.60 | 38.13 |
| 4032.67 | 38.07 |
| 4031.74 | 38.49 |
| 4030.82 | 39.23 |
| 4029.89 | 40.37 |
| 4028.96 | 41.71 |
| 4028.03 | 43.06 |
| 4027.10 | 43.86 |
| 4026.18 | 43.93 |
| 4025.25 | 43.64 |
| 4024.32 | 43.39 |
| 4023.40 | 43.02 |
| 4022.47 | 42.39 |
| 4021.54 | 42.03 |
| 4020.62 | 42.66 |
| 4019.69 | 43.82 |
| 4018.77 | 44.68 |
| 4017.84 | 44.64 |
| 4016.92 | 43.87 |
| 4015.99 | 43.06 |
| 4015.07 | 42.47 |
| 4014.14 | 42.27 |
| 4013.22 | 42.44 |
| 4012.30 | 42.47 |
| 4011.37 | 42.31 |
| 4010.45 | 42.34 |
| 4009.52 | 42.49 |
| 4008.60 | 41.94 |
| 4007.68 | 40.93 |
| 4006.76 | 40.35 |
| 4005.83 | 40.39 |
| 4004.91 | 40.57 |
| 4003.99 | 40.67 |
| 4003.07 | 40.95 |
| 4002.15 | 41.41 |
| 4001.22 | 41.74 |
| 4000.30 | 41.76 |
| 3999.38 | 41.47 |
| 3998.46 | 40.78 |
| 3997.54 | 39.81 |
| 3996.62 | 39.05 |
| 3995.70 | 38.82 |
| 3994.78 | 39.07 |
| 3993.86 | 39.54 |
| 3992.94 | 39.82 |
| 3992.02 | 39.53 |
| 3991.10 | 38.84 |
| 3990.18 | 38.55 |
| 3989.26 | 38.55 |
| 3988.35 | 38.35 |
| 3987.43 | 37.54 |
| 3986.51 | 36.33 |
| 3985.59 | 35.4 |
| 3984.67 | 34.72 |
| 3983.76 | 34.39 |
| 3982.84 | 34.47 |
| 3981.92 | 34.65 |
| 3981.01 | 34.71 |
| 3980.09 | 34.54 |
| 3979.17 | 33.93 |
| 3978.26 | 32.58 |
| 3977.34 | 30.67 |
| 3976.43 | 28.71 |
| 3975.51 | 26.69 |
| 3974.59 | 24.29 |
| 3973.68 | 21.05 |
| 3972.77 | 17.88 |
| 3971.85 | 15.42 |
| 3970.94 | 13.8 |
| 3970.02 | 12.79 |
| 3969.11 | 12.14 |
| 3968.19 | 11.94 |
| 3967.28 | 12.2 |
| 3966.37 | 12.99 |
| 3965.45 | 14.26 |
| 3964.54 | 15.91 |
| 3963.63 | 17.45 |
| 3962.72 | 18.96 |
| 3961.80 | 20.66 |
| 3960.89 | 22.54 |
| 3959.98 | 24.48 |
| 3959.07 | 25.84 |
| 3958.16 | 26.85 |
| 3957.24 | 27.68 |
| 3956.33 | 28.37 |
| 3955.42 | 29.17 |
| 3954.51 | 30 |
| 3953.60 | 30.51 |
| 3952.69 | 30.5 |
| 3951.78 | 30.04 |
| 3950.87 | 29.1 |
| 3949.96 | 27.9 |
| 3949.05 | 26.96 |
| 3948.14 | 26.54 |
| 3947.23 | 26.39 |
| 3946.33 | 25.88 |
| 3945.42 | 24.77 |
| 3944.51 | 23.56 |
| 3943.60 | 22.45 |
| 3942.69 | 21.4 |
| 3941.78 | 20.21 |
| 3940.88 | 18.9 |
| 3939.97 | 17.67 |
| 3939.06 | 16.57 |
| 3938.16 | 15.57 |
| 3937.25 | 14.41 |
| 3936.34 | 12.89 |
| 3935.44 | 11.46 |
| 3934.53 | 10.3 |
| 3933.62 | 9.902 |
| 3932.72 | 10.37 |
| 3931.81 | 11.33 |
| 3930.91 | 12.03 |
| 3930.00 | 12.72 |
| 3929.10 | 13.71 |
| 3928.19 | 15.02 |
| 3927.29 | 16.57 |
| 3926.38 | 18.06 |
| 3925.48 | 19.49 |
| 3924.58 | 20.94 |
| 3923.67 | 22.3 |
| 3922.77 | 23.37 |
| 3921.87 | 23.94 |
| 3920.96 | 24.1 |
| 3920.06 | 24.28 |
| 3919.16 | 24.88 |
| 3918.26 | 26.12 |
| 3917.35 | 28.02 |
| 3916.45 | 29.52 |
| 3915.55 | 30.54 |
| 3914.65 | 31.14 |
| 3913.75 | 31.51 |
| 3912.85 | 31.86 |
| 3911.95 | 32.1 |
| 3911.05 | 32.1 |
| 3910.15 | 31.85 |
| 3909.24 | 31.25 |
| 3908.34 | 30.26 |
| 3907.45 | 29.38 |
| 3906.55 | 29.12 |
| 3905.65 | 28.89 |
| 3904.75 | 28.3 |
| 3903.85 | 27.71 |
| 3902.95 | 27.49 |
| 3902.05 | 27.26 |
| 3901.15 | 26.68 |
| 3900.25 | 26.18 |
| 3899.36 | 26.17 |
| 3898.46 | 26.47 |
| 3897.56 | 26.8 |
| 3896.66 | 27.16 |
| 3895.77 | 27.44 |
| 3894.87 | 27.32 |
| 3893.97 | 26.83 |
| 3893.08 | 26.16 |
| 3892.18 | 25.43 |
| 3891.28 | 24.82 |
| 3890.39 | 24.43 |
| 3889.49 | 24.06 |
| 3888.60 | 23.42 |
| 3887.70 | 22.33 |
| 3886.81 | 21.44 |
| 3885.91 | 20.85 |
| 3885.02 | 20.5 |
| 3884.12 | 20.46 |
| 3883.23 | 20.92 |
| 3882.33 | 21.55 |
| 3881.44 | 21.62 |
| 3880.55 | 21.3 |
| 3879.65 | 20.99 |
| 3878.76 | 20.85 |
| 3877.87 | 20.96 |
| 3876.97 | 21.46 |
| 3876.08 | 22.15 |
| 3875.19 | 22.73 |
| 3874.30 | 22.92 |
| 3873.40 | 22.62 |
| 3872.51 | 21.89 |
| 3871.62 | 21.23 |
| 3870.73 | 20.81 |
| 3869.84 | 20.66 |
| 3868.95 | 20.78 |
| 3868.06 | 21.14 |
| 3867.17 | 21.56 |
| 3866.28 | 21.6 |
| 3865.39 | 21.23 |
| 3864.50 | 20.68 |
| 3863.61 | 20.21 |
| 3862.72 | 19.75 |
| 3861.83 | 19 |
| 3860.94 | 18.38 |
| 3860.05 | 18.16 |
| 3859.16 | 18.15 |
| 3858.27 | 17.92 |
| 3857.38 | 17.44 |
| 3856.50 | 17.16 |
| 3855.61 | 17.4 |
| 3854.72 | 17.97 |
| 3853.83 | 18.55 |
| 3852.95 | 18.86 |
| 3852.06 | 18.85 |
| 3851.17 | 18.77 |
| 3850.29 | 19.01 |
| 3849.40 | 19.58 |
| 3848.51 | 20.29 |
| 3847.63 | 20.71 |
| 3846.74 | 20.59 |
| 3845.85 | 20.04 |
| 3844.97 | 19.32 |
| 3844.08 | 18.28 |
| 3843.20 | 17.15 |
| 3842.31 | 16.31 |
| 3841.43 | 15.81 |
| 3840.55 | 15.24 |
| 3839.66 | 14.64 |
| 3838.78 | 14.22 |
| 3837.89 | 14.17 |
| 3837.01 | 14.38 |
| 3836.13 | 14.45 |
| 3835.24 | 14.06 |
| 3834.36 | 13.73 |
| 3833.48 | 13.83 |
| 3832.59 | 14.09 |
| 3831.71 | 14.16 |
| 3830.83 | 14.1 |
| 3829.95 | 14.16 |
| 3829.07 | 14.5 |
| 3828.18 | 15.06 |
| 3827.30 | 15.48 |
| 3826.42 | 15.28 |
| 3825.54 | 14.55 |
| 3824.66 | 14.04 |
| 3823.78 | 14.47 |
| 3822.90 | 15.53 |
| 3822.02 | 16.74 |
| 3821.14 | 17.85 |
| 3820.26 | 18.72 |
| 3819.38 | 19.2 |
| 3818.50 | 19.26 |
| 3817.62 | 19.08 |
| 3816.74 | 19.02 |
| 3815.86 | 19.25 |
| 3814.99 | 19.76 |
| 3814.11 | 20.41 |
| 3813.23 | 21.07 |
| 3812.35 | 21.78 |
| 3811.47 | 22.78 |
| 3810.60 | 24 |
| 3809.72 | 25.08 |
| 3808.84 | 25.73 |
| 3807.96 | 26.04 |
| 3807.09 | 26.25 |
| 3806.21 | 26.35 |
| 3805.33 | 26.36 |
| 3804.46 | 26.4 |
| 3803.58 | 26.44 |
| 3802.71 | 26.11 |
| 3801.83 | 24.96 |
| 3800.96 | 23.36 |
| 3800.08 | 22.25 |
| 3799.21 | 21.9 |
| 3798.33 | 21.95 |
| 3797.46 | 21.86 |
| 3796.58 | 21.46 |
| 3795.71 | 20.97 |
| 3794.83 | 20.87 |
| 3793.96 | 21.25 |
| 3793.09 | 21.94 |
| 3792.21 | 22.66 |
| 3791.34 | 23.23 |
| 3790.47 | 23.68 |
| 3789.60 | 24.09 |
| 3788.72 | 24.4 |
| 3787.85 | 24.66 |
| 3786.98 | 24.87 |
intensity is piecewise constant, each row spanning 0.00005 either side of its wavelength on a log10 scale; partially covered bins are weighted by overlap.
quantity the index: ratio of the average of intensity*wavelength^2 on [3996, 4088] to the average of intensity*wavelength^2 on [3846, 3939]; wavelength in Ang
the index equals 1.99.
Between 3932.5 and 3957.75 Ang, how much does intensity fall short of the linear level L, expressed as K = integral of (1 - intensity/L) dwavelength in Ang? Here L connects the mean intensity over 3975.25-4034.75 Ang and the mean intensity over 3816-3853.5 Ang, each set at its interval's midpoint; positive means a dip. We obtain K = 7.6 Ang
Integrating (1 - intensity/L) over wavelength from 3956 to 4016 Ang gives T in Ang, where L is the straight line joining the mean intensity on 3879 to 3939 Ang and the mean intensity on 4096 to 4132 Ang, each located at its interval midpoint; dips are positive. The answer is -3.8 Ang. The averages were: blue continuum 23.2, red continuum 41.3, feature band 32.2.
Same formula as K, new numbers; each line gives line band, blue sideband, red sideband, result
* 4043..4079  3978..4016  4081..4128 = 2.2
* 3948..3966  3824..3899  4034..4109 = 2.4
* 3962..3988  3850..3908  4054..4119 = 5.6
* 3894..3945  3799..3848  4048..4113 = 7.3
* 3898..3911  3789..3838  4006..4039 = 0.4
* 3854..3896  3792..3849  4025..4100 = 4.7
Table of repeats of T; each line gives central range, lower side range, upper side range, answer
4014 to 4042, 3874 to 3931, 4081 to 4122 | -4.3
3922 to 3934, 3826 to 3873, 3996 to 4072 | 4.9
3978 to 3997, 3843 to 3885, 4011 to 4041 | -0.1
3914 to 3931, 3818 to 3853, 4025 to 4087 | 2.2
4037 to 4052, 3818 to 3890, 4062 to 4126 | -1.0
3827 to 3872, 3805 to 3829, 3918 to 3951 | 4.5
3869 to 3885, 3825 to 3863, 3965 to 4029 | -0.4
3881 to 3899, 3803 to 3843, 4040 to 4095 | 0.4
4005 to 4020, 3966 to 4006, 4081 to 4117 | -3.3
